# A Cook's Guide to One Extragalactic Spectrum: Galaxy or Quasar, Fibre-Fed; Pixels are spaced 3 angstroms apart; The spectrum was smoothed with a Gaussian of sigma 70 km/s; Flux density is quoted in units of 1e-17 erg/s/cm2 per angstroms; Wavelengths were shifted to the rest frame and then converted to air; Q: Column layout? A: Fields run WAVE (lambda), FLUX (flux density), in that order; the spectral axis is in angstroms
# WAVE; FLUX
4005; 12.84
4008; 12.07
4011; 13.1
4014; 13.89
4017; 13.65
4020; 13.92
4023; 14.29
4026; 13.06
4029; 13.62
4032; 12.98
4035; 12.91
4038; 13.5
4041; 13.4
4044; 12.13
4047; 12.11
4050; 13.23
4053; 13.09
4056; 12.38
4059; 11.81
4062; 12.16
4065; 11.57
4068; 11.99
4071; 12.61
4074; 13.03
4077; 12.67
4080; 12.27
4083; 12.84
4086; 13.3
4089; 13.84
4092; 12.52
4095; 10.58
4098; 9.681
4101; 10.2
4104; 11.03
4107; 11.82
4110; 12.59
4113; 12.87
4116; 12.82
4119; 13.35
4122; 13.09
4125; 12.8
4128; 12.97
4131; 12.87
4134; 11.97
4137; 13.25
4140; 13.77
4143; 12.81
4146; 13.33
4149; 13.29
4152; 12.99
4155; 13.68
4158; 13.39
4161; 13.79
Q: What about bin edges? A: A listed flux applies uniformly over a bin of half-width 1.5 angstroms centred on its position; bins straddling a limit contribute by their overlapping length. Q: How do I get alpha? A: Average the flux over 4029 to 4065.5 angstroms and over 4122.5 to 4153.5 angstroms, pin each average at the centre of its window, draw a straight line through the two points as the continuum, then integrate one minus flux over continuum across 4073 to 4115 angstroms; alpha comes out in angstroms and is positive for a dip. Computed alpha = 2.5 angstroms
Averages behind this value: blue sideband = 12.7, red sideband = 13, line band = 12.1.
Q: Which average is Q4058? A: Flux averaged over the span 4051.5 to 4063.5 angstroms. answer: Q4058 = 12.4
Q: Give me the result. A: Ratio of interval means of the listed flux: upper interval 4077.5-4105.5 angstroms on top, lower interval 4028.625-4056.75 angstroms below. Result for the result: 0.92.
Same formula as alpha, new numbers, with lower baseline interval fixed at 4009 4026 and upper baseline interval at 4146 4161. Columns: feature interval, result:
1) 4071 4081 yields 0.6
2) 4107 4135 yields 1.4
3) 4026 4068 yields 2.9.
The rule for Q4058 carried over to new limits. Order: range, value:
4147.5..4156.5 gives 13.3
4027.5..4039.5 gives 13.3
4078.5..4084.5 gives 12.6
